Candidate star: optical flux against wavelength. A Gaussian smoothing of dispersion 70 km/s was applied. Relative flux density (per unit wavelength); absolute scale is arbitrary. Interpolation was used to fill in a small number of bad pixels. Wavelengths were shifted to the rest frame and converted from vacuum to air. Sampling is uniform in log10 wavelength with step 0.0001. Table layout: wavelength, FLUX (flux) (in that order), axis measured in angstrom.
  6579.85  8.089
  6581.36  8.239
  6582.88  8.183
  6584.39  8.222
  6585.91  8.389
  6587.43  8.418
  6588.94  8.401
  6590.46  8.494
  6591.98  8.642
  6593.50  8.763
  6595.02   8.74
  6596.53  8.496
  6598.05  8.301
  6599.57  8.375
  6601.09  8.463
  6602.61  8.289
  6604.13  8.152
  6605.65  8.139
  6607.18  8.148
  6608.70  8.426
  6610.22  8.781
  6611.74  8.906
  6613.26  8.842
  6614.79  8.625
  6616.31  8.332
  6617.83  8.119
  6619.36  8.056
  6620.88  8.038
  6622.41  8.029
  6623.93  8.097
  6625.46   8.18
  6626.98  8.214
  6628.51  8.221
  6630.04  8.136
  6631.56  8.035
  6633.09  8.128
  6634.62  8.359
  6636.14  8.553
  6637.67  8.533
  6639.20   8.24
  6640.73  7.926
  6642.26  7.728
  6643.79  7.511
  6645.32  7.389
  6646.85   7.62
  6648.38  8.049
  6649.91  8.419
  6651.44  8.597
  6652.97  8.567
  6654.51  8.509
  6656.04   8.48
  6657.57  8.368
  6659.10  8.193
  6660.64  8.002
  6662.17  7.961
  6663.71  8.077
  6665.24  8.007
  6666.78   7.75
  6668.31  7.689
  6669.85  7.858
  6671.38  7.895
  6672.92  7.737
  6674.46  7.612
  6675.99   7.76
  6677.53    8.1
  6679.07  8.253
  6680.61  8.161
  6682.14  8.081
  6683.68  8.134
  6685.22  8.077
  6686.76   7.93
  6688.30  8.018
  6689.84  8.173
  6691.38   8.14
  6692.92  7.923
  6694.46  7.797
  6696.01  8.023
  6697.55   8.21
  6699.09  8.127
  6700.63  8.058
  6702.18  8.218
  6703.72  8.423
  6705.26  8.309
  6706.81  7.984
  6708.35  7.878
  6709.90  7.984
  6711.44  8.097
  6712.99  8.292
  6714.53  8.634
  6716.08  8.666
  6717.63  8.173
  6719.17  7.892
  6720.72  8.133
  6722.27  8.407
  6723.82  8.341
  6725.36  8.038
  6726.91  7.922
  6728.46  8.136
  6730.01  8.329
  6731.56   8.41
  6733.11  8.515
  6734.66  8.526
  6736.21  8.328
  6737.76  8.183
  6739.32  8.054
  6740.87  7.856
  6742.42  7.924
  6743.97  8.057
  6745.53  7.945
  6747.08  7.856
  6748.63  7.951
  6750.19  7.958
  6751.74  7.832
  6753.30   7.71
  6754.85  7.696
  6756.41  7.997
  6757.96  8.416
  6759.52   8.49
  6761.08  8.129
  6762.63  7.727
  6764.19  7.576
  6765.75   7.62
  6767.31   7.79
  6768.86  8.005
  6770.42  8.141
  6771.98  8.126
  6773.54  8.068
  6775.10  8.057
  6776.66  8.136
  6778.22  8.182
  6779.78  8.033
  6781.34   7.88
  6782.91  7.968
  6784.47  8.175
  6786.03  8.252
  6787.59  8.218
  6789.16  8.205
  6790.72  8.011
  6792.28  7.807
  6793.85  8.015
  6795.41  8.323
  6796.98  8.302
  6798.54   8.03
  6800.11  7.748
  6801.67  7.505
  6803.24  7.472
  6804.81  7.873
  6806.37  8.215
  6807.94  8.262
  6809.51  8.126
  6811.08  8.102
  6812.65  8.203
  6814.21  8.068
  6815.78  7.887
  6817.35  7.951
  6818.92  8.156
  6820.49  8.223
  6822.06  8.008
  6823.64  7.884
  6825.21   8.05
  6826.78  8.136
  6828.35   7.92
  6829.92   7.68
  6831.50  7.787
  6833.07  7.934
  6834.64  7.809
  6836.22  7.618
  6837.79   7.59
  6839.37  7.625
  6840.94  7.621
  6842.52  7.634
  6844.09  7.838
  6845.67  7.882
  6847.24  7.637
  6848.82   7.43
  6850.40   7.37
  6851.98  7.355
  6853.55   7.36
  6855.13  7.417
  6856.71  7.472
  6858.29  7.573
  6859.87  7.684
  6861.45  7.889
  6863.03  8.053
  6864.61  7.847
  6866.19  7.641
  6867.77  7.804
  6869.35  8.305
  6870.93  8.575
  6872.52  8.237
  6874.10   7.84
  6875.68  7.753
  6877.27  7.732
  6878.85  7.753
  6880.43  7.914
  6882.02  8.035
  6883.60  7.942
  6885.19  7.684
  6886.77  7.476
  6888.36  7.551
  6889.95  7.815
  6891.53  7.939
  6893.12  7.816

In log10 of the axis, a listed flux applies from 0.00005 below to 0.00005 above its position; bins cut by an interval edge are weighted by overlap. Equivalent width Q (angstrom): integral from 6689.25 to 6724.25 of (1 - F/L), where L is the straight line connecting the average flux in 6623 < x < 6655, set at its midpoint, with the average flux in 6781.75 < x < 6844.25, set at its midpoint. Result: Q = -0.43 angstrom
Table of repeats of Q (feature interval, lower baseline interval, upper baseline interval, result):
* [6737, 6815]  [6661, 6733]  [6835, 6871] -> -1.2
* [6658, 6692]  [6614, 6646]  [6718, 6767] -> 0.5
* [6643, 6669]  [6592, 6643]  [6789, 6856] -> 0.5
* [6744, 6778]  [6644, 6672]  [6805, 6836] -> 0.3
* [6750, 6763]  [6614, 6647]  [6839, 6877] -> -0.2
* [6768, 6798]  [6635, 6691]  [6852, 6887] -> -0.7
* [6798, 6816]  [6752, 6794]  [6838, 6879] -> -0.1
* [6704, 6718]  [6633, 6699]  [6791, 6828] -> -0.3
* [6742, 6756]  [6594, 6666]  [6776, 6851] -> 0.3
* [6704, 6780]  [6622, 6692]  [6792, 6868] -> -1.3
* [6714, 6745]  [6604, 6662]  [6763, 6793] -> -0.5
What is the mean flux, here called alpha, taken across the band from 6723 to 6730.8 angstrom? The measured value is 8.16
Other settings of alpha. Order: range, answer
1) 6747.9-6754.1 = 7.86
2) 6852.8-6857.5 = 7.41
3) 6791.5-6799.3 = 8.1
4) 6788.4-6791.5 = 8.12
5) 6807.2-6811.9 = 8.15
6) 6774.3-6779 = 8.13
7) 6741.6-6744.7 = 8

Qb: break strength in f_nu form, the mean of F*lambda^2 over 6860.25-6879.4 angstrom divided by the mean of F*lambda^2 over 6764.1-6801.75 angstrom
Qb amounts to 1.02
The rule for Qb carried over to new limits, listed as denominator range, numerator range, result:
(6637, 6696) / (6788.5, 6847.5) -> 1.03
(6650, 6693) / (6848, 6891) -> 1.02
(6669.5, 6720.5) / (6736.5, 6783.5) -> 1.01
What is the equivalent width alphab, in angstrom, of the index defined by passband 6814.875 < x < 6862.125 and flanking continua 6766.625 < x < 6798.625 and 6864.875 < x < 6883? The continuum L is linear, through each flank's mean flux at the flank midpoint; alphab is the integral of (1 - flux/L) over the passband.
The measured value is 1.5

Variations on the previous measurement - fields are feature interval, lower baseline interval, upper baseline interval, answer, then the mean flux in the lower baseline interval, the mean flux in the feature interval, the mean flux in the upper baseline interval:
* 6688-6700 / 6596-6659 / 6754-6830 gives 0.2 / 8.25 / 8.05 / 8.02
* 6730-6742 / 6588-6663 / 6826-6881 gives -0.3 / 8.28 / 8.26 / 7.76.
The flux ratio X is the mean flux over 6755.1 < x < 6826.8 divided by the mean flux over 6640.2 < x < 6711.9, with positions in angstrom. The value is 1.00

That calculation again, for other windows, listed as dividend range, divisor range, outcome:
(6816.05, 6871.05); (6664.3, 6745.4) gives 0.96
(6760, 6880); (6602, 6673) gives 0.97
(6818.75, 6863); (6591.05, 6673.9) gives 0.94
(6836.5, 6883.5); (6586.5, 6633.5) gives 0.93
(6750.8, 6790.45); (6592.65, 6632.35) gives 0.96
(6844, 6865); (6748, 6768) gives 0.96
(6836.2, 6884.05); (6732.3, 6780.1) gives 0.97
